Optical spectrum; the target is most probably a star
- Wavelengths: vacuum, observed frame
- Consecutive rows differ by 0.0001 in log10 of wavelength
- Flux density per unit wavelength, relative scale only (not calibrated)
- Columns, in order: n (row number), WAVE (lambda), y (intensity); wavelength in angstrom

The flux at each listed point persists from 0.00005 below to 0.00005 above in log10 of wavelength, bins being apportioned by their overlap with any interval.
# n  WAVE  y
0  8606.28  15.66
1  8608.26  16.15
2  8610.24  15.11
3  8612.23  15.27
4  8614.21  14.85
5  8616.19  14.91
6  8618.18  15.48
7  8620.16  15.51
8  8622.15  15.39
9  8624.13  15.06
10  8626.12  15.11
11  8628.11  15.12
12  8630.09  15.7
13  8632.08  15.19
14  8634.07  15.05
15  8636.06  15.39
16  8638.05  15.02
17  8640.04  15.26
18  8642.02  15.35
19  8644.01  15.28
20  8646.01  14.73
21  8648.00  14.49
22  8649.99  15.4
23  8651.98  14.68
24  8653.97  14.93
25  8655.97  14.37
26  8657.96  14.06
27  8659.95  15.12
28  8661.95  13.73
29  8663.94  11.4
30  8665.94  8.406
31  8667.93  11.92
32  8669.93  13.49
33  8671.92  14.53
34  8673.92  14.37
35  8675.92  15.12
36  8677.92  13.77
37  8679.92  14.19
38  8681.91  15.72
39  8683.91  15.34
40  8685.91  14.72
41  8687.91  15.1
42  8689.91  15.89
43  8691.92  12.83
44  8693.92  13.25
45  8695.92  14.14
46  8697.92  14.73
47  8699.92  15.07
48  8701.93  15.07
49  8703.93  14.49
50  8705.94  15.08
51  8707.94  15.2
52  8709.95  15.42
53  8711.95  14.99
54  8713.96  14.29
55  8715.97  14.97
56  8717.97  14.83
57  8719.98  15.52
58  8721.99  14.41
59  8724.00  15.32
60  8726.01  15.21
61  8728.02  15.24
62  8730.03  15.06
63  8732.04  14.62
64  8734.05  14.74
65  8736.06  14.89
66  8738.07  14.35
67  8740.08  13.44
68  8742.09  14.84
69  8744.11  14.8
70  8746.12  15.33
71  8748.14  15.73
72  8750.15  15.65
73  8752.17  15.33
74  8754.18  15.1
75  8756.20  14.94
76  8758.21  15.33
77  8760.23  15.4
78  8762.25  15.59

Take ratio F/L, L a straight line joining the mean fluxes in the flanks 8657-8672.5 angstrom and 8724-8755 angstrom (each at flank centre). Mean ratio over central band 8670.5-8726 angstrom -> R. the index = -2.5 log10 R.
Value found -0.08 mag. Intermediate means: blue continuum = 12.8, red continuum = 15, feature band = 14.8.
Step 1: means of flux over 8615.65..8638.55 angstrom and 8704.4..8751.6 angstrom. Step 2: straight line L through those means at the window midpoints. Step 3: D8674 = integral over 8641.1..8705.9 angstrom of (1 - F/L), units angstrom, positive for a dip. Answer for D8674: 3.7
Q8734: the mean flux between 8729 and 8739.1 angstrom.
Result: 14.7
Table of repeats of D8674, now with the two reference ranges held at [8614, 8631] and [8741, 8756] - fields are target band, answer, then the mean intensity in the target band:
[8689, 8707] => 0.9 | 14.5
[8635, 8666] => 1.7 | 14.4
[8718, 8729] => 0.1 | 15.1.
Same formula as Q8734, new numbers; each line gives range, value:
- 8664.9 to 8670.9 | 11.3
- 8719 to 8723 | 14.9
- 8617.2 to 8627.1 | 15.3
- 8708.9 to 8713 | 15.2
